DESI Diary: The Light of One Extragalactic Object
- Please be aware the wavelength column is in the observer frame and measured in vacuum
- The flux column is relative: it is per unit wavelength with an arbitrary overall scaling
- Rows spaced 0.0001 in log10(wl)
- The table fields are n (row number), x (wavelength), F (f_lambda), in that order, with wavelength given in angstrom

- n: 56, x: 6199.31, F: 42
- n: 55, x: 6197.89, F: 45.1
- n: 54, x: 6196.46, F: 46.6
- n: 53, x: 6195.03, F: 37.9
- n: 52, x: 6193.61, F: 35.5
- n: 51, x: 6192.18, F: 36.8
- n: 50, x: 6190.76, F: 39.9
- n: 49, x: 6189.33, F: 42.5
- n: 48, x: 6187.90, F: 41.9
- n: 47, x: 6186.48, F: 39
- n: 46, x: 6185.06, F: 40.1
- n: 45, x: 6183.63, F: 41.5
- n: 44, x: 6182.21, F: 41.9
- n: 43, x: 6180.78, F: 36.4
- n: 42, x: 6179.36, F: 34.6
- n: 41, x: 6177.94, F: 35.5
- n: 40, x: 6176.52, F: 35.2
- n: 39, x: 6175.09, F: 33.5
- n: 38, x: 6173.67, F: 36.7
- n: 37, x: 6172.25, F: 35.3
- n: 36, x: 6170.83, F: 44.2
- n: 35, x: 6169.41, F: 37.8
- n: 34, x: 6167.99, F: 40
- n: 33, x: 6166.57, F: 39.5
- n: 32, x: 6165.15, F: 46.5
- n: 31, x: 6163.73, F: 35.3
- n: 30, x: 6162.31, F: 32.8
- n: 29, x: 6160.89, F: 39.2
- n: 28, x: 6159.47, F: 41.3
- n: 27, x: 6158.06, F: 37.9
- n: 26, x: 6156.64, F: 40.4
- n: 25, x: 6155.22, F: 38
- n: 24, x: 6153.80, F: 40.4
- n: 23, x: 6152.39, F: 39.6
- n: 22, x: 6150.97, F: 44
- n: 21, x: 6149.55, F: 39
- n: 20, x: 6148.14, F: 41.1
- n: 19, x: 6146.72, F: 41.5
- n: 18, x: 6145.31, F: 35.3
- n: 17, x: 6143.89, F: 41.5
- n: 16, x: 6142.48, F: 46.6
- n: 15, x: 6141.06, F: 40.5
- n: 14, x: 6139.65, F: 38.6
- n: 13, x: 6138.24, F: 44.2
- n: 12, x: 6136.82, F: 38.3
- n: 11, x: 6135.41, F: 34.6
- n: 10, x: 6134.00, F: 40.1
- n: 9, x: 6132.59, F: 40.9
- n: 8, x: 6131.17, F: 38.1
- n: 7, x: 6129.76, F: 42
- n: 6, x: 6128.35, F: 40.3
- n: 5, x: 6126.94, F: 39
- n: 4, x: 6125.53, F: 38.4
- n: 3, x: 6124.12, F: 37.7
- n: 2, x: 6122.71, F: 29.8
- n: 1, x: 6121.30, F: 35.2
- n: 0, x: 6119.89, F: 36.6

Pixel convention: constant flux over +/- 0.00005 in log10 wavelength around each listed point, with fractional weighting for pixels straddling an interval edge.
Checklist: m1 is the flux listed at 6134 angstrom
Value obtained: 40.1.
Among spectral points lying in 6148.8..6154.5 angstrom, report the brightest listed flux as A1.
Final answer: 44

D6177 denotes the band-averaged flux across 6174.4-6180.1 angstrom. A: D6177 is 34.7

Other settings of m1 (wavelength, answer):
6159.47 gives 41.3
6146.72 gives 41.5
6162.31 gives 32.8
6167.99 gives 40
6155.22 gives 38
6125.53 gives 38.4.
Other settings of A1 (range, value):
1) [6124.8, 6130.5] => 42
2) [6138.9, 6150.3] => 46.6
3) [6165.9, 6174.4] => 44.2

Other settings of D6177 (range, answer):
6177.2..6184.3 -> 38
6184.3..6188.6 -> 40.4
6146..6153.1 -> 41.1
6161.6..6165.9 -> 38.2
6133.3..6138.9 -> 39.2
